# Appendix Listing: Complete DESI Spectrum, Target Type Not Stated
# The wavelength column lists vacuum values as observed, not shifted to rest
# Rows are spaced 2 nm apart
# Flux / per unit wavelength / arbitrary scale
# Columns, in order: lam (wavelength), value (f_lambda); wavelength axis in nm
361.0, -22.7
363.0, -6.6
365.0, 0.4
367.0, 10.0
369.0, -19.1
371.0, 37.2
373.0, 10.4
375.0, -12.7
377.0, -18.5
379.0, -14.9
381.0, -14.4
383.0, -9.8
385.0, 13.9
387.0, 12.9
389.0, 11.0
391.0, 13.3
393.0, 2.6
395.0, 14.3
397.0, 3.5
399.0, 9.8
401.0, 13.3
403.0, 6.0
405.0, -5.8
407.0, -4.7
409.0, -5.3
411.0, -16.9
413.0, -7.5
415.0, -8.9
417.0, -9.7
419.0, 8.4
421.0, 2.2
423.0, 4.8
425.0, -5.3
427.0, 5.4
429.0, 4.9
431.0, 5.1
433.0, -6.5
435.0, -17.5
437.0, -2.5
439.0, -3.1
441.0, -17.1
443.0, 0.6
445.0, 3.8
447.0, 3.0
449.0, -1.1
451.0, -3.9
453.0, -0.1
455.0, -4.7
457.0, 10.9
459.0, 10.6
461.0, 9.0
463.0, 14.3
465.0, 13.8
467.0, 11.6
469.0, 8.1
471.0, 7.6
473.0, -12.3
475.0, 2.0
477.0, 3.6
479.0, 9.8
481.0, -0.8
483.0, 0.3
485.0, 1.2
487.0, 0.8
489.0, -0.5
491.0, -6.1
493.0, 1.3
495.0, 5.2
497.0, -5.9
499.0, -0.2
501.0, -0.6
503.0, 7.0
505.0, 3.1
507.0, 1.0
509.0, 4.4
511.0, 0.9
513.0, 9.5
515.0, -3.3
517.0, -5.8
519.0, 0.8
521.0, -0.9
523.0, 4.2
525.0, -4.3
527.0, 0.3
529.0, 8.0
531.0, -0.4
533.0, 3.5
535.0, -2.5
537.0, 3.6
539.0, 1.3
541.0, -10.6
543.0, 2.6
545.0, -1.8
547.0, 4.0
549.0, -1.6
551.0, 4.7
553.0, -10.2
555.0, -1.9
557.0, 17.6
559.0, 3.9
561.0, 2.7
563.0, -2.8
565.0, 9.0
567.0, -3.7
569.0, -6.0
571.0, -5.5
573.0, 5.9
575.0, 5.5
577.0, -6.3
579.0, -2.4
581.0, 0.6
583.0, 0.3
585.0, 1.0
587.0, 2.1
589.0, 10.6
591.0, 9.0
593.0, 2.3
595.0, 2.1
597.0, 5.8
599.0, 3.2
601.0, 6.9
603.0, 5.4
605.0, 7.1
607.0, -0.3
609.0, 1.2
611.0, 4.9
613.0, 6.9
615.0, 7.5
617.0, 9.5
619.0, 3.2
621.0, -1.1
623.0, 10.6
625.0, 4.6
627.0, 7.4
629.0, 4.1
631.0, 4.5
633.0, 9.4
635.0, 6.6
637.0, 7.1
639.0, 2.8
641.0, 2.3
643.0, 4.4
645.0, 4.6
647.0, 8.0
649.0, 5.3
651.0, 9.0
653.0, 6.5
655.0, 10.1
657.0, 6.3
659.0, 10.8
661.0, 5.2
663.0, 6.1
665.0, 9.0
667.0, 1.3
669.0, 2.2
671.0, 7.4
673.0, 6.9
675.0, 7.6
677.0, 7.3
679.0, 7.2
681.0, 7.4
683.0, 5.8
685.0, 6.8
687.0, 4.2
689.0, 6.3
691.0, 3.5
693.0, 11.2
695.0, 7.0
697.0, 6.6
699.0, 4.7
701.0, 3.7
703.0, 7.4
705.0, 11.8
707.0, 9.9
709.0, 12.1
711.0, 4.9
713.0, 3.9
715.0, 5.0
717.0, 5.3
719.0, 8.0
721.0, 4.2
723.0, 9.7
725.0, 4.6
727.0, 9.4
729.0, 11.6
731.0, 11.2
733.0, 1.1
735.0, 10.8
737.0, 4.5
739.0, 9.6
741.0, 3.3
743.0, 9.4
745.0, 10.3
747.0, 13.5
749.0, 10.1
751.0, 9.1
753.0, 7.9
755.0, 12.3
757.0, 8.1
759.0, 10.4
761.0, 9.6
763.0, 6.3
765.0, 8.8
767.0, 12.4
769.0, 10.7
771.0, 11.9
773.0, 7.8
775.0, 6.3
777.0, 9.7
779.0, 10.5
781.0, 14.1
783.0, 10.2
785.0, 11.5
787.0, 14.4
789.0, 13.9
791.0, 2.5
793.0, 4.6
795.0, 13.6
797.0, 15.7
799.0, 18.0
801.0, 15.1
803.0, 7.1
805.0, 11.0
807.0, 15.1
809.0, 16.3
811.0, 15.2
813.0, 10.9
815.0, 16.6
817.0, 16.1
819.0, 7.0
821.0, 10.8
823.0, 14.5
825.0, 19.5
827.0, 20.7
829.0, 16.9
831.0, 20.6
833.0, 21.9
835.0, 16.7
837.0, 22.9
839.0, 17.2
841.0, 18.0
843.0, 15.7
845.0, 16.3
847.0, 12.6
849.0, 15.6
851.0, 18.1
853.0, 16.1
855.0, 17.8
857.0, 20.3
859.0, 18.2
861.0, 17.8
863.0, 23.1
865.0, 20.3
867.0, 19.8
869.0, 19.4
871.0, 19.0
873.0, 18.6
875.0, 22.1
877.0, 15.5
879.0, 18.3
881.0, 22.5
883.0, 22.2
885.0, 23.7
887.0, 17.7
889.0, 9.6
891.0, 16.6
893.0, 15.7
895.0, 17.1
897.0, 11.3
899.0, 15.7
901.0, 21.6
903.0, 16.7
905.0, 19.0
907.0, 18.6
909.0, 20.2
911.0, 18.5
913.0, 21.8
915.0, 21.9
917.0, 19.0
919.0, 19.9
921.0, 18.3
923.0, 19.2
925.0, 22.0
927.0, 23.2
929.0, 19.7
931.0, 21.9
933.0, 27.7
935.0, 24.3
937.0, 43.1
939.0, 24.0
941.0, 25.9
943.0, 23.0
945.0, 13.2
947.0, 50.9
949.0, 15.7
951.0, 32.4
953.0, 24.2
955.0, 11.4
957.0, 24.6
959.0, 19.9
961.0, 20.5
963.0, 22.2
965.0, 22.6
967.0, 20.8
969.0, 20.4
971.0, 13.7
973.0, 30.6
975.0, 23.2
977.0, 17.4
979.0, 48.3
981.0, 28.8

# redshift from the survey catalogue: 1.07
